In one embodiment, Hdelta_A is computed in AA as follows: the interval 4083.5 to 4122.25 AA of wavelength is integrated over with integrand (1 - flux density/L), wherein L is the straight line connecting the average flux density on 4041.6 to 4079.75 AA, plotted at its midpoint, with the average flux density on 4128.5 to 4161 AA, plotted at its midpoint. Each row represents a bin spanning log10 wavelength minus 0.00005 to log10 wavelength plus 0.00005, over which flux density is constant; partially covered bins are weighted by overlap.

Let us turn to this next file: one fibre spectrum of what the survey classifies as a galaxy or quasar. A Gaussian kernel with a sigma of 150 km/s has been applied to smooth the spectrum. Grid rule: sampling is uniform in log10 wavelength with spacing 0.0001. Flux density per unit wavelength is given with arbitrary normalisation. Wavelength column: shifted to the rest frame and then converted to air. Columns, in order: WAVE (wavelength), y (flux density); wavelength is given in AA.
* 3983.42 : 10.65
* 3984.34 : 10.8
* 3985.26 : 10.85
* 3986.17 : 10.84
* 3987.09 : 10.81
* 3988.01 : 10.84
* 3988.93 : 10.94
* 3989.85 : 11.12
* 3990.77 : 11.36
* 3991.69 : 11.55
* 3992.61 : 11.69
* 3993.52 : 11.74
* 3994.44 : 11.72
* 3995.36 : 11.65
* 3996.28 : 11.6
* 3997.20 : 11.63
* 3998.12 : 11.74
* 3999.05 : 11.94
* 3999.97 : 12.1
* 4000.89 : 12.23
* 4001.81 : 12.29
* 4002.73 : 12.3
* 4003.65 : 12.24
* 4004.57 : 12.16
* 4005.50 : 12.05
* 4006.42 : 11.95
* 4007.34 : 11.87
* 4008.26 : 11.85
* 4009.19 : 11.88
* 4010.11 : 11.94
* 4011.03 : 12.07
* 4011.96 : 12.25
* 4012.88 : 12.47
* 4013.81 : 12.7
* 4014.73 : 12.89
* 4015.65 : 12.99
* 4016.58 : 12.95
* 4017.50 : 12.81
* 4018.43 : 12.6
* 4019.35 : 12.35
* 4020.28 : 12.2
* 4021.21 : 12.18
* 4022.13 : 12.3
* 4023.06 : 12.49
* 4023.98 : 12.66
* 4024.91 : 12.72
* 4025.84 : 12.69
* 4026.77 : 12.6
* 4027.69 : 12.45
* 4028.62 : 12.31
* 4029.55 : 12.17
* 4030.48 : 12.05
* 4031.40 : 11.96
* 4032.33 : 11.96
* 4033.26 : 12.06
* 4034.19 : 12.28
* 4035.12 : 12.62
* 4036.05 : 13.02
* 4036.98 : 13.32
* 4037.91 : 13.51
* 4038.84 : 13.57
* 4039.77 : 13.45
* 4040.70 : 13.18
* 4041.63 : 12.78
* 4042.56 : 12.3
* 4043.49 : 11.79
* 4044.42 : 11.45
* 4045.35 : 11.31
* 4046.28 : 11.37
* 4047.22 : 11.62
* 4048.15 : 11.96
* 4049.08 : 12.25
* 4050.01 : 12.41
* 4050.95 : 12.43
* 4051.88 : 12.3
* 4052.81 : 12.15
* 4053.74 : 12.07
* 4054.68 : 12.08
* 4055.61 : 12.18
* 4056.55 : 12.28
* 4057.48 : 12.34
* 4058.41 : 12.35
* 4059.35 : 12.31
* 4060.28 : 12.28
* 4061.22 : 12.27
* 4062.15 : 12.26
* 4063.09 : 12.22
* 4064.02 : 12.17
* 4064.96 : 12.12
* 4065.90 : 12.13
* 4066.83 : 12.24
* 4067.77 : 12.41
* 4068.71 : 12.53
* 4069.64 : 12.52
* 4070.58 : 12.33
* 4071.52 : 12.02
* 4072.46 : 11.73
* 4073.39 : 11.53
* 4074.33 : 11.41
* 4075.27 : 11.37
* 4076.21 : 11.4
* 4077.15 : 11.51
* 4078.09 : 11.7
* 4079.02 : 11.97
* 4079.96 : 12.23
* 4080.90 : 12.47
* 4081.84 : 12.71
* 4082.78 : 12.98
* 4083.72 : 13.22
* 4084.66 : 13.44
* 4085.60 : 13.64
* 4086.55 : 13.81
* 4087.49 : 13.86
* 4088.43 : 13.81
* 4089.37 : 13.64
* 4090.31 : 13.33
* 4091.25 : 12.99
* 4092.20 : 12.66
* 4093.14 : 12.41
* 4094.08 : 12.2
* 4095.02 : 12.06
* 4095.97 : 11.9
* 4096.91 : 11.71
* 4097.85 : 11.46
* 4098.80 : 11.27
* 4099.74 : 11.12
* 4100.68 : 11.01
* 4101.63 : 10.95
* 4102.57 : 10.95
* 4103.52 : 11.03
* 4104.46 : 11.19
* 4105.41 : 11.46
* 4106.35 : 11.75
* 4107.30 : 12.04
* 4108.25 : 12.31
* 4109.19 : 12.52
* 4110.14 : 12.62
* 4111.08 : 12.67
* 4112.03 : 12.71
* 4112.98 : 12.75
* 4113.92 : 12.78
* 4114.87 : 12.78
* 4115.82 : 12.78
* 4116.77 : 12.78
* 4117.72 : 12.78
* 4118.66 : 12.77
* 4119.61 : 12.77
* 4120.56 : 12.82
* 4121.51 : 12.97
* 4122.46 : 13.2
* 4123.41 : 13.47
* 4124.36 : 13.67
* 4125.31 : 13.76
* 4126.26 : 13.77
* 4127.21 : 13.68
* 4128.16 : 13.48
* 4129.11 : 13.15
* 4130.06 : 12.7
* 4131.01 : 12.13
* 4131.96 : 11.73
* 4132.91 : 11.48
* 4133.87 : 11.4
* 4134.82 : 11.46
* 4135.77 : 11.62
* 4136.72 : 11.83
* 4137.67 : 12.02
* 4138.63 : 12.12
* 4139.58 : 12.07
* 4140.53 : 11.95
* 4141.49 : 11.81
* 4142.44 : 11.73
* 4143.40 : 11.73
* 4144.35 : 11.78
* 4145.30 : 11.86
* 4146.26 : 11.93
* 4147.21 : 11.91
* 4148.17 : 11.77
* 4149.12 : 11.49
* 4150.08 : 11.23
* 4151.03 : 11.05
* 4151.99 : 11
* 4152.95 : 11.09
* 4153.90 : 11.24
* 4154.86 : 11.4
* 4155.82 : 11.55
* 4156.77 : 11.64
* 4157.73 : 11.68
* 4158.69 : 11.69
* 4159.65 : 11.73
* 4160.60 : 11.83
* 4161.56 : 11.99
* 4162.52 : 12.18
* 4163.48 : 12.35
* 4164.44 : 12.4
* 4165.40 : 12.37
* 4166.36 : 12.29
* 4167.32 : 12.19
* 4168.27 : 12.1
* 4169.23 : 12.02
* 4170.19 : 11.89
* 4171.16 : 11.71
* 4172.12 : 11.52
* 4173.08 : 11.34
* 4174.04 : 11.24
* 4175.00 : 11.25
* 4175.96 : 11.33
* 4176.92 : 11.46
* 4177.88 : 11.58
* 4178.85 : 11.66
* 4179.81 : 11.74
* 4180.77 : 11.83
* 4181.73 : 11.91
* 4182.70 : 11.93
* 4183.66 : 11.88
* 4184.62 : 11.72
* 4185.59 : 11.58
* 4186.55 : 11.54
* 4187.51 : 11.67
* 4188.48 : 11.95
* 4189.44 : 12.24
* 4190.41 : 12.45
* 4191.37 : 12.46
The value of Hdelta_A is -1.8 AA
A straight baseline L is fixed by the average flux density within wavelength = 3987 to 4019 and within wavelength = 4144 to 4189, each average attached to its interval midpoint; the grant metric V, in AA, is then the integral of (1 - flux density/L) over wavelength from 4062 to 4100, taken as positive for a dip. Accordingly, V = -1.62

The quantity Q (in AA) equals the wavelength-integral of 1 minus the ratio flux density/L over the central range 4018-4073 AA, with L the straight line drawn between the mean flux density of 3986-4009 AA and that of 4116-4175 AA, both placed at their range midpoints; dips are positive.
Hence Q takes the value -2.3 AA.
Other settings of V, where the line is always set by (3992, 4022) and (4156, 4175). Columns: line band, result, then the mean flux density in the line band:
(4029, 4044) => -0.6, 12.6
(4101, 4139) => -1.4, 12.4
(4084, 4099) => -1.0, 12.8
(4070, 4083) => 0.1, 11.9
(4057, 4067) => -0.2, 12.3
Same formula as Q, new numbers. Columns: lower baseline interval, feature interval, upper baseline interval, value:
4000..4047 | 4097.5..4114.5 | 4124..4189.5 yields 0.38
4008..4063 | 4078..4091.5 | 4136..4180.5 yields -1.09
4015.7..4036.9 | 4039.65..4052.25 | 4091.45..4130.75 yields 0.30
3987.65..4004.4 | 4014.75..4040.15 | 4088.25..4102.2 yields -1.62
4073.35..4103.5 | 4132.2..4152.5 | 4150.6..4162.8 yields 0.01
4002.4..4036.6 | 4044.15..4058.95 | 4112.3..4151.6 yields 0.37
